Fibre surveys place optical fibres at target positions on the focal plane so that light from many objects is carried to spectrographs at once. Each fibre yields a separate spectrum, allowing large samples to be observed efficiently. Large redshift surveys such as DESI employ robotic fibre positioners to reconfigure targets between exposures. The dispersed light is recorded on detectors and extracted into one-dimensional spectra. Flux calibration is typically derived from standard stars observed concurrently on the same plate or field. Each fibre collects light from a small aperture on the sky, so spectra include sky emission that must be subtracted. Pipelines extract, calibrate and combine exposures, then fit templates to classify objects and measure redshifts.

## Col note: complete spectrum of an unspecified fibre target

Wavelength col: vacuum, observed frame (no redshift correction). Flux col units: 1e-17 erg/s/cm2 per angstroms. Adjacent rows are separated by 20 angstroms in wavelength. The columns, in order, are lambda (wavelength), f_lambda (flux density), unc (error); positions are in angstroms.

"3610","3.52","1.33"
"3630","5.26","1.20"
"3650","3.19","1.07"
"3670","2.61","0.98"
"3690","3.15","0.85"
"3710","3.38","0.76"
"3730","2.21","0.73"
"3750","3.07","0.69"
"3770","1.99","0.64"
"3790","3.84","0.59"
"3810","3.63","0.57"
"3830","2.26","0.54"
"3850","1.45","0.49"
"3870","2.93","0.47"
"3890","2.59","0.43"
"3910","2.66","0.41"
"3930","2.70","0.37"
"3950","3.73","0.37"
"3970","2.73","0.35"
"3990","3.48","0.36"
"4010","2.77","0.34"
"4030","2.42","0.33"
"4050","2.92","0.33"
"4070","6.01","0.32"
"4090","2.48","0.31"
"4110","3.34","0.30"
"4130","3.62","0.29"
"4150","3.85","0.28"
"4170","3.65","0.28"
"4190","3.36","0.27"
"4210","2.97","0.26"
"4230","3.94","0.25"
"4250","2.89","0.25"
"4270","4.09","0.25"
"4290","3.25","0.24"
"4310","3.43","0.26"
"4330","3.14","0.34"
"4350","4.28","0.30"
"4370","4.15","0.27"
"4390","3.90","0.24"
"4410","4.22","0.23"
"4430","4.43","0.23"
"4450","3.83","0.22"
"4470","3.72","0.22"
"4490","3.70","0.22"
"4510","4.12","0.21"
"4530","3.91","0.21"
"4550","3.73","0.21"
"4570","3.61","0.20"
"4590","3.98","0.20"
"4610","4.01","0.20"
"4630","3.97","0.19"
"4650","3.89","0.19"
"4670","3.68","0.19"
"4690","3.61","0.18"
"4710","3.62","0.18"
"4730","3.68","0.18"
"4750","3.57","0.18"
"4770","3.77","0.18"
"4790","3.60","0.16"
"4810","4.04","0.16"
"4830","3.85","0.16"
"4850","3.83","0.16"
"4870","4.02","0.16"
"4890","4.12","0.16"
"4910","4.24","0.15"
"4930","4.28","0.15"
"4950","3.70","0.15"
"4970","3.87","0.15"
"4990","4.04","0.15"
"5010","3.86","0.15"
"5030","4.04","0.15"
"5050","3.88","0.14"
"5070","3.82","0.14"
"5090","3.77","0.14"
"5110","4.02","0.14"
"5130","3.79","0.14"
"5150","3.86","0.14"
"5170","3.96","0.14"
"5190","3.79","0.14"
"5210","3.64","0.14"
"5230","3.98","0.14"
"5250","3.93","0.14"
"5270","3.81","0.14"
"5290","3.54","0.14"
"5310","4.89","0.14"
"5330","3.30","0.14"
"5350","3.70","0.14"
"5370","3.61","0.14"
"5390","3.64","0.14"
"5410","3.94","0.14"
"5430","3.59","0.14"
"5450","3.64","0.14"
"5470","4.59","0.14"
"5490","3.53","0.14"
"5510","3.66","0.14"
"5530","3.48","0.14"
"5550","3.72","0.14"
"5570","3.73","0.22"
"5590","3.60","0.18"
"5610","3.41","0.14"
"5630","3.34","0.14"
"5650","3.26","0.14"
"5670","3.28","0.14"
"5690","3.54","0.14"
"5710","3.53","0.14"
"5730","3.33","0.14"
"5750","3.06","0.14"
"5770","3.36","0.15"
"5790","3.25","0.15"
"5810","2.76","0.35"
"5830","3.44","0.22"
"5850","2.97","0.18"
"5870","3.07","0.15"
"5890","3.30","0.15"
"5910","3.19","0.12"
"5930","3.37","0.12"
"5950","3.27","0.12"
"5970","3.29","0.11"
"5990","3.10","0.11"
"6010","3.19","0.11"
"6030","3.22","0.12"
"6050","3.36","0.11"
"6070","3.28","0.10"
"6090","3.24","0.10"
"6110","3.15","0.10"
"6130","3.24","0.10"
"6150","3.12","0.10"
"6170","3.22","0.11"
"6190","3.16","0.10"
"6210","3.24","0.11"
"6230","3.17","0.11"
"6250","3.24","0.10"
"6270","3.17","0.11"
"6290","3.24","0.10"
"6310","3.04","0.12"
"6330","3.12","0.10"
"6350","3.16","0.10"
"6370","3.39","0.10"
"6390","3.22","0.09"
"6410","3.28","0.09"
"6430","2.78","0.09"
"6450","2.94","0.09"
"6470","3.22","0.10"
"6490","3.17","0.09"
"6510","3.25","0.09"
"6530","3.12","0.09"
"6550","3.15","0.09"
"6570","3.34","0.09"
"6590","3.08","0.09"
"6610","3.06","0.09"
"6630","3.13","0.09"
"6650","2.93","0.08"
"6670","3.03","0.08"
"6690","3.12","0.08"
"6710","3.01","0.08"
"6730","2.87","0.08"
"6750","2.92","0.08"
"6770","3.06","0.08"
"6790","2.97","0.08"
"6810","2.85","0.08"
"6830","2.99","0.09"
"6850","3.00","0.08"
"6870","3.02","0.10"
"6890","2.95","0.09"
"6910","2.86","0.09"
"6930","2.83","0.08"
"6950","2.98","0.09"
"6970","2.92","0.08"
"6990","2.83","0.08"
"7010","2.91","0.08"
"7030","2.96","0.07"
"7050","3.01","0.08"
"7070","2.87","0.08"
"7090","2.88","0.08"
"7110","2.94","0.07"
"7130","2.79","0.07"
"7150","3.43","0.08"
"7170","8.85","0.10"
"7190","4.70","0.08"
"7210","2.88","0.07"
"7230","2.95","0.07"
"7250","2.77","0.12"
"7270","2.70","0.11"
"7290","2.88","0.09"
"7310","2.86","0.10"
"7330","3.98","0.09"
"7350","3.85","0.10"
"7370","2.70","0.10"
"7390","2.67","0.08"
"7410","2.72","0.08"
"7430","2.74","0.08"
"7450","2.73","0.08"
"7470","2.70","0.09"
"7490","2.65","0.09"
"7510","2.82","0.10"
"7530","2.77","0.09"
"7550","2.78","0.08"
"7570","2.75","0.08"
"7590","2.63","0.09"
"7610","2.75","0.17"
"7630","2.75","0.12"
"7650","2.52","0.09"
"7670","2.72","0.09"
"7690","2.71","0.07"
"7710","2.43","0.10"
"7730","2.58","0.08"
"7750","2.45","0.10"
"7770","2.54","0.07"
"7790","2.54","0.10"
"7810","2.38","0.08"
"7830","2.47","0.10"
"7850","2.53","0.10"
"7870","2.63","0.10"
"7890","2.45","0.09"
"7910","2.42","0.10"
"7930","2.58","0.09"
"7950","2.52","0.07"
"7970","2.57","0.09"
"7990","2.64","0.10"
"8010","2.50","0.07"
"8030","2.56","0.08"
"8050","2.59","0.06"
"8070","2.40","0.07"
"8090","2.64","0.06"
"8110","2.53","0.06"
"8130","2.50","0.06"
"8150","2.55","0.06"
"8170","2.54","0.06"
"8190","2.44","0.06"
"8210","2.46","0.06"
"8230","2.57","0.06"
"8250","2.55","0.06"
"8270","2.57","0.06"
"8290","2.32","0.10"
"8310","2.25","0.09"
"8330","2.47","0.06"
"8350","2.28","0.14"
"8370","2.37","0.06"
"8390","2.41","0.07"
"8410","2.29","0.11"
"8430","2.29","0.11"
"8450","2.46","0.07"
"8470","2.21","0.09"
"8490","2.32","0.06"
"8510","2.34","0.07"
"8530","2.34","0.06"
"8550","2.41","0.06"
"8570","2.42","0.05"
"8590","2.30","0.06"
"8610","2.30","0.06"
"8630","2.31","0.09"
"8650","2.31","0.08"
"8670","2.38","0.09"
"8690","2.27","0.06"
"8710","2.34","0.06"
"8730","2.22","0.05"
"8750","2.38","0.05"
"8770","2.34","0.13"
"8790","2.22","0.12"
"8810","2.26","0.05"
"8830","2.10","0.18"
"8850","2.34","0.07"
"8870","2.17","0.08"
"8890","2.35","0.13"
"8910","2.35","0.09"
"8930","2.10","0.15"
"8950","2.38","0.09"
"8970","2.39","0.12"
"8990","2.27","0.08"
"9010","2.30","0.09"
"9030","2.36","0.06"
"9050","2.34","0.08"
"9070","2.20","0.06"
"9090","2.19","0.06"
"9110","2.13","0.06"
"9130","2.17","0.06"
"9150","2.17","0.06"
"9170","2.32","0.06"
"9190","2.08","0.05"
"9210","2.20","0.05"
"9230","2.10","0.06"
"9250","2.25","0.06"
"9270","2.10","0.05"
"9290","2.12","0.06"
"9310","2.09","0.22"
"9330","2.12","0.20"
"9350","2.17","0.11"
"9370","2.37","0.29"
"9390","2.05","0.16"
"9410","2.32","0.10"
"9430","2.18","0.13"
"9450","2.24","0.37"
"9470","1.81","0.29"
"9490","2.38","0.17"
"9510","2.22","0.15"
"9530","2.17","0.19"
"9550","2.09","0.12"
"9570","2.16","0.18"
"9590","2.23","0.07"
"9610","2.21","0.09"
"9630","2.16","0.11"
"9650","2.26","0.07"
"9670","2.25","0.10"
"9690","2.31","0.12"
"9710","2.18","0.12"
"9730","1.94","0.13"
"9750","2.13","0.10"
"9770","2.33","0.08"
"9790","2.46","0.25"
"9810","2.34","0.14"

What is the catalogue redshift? 0.091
